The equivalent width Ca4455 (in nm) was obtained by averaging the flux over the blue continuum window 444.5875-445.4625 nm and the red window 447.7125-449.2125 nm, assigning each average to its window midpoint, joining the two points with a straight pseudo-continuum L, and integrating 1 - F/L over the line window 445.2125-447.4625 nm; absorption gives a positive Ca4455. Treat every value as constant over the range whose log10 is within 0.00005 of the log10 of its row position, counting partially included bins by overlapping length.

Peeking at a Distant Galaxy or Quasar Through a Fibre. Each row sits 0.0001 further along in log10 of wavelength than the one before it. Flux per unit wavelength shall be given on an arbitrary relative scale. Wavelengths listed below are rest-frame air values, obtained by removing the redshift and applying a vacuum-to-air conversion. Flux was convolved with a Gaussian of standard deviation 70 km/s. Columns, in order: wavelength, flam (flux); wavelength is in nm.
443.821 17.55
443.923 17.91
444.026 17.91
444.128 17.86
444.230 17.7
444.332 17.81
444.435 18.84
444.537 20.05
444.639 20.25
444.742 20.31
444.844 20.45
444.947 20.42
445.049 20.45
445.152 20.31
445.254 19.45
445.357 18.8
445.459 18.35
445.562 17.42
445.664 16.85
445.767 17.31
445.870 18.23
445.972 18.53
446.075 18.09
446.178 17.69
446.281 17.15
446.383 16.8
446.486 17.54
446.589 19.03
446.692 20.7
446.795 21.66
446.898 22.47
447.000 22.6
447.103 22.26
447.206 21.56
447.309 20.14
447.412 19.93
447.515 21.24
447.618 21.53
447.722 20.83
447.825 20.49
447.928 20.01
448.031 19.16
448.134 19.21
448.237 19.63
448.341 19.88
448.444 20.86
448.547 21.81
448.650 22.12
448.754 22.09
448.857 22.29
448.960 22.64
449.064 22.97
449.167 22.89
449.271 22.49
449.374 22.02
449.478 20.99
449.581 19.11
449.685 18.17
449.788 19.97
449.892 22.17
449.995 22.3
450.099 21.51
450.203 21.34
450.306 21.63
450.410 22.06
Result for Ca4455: 0.13 nm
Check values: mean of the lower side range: 20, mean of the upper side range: 21.1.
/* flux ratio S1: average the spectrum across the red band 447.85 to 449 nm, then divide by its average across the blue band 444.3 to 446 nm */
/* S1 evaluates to 1.1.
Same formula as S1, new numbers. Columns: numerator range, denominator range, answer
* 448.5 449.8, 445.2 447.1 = 1.14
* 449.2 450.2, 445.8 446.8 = 1.14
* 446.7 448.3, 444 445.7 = 1.09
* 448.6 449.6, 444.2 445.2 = 1.12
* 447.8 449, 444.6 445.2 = 1.03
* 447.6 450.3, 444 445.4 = 1.09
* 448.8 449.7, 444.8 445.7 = 1.13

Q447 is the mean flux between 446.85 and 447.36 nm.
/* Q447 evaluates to 21.8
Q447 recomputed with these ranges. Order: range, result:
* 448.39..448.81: 21.7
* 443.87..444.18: 17.9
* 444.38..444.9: 19.9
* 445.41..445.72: 17.5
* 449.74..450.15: 21.5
